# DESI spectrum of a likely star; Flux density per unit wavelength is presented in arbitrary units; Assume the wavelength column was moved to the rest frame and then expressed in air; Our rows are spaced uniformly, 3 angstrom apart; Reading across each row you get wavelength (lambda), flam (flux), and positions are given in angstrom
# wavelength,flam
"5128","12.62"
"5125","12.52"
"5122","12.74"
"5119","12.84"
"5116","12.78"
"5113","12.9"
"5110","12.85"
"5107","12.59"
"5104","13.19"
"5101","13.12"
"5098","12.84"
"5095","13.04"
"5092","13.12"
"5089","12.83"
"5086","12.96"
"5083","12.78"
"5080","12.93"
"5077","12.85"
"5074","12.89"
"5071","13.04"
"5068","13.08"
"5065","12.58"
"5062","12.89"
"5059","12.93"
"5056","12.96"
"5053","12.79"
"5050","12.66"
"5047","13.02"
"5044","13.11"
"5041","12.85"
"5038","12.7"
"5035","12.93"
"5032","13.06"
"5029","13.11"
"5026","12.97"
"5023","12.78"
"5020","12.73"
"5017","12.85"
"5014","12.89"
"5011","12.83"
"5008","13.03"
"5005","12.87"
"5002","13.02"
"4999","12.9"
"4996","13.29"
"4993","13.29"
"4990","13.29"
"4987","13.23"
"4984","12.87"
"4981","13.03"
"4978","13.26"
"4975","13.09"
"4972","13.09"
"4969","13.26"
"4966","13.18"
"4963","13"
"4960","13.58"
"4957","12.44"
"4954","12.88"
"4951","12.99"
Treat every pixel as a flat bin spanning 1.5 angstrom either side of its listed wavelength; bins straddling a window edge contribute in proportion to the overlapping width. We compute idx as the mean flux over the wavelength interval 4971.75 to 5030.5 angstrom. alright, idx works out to 13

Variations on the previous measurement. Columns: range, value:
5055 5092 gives 12.9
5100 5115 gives 12.9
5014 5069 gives 12.9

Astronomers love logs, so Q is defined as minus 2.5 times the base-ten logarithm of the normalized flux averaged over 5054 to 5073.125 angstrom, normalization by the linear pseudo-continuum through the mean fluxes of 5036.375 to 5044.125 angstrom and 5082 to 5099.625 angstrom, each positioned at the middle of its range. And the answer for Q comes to 0.00 mag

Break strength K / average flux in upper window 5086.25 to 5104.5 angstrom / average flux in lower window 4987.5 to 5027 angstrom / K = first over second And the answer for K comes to 1.00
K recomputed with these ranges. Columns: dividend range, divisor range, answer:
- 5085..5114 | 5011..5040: 1.00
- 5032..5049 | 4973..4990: 0.99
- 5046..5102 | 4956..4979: 0.98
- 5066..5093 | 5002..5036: 1.00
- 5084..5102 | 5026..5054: 1.00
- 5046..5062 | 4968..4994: 0.98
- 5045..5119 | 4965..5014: 0.99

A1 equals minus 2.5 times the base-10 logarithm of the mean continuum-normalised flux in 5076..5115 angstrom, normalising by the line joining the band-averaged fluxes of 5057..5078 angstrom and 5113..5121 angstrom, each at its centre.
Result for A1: -0.01 mag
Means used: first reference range 12.9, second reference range 12.8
